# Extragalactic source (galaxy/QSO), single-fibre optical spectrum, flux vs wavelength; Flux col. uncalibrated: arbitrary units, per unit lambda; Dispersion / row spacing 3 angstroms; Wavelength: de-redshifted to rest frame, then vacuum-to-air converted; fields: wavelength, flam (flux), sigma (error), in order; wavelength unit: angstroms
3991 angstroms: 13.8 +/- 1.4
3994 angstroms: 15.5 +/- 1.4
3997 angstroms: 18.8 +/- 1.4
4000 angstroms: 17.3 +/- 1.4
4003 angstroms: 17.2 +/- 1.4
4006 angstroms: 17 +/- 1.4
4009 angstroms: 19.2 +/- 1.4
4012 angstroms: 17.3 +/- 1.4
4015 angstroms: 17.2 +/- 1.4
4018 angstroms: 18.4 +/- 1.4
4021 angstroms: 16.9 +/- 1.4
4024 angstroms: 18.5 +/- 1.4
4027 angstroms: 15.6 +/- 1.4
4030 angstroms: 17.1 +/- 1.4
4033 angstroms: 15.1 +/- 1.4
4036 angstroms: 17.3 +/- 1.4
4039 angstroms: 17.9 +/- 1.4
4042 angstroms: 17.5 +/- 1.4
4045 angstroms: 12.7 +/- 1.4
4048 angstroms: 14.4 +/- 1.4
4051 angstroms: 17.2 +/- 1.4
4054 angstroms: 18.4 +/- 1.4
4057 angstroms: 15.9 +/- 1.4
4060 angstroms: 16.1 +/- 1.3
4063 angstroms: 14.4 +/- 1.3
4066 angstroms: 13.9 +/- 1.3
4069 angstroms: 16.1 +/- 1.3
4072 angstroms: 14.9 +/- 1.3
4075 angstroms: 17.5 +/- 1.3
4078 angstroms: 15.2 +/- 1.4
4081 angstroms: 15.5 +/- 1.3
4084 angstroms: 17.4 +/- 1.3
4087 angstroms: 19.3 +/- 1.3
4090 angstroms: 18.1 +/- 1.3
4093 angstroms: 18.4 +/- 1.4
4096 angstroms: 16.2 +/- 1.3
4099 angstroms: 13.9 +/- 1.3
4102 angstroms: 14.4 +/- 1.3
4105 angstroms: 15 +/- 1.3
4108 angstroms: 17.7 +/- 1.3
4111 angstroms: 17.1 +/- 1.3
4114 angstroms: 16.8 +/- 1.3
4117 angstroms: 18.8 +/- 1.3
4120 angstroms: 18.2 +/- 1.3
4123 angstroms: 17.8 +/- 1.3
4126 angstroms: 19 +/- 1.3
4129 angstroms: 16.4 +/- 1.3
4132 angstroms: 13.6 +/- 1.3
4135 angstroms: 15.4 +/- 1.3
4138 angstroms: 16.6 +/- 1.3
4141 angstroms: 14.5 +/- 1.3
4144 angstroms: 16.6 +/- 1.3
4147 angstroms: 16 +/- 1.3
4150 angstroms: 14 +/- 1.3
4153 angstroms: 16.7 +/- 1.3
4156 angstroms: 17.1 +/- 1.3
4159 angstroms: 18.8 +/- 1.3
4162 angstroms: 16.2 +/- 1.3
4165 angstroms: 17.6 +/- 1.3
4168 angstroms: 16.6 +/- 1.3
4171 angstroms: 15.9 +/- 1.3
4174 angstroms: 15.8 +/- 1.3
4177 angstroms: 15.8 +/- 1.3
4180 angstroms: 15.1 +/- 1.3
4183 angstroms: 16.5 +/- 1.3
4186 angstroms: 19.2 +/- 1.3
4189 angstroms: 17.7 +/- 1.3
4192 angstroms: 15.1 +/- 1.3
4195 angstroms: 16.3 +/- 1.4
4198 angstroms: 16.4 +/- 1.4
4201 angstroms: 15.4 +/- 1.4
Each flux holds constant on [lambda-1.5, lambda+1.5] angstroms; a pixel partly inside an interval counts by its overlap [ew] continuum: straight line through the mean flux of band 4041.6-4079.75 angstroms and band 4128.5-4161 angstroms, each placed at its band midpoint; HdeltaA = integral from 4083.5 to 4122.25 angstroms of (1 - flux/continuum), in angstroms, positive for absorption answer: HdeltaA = -2.99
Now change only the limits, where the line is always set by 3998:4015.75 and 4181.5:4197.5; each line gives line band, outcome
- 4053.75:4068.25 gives 1.55 angstroms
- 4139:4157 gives 1.34 angstroms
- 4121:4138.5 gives 0.65 angstroms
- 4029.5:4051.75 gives 1.77 angstroms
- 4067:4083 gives 1.39 angstroms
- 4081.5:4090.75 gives -0.37 angstroms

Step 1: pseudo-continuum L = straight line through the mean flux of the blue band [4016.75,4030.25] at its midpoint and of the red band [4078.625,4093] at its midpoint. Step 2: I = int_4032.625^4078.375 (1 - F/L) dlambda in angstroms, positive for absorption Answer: 3.9 angstroms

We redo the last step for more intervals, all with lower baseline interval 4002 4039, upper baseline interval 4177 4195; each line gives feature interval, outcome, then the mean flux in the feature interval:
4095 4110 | 1.30 angstroms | 15.5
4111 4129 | -1.09 angstroms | 17.9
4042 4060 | 1.30 angstroms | 15.9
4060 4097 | 1.37 angstroms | 16.4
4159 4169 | -0.25 angstroms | 17.1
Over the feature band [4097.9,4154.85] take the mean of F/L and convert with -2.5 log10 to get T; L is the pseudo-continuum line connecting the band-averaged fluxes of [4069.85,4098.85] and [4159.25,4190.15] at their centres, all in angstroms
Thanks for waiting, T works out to 0.03 mag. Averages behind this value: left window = 16.8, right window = 16.7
